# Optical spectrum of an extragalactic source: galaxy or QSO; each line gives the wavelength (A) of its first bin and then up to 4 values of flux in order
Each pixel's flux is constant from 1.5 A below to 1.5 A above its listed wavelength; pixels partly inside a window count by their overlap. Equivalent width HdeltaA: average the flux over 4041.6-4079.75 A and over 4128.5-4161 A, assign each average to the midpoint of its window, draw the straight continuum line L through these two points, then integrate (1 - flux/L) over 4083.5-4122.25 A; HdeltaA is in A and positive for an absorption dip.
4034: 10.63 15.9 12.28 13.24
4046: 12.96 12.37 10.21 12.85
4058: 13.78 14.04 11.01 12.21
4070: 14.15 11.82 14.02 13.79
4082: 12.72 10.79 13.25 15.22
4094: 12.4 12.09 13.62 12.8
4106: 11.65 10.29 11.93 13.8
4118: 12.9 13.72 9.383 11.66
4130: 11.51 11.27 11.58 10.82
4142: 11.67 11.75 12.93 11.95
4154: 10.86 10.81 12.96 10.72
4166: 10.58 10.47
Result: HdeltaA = -1.4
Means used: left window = 12.8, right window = 11.6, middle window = 12.6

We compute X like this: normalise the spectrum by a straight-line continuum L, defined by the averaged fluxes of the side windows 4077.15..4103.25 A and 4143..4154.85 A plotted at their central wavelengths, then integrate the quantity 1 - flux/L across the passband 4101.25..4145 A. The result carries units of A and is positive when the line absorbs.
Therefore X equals 2.1 A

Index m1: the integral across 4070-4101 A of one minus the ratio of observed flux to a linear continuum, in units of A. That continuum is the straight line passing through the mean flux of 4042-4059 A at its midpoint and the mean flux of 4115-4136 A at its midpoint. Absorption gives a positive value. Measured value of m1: -2.0 A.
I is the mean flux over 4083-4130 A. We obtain 12.3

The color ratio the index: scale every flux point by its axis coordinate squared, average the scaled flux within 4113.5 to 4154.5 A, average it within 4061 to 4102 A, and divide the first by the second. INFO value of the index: 0.94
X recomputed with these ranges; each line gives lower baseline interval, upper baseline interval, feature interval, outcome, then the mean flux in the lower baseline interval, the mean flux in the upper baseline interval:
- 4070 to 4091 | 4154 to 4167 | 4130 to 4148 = 0.3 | 13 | 11.2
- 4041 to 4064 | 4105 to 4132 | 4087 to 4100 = -1.2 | 12.7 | 11.9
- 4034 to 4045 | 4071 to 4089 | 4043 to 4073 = 1.1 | 13.3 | 12.8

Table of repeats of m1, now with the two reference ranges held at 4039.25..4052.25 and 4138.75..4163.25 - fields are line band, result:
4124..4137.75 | 0.7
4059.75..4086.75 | -1.1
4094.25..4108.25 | -0.4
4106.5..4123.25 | -0.6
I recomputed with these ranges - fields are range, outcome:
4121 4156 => 11.5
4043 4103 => 12.8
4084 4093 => 13.2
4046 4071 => 12.6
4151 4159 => 11.2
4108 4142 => 11.7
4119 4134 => 11.6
